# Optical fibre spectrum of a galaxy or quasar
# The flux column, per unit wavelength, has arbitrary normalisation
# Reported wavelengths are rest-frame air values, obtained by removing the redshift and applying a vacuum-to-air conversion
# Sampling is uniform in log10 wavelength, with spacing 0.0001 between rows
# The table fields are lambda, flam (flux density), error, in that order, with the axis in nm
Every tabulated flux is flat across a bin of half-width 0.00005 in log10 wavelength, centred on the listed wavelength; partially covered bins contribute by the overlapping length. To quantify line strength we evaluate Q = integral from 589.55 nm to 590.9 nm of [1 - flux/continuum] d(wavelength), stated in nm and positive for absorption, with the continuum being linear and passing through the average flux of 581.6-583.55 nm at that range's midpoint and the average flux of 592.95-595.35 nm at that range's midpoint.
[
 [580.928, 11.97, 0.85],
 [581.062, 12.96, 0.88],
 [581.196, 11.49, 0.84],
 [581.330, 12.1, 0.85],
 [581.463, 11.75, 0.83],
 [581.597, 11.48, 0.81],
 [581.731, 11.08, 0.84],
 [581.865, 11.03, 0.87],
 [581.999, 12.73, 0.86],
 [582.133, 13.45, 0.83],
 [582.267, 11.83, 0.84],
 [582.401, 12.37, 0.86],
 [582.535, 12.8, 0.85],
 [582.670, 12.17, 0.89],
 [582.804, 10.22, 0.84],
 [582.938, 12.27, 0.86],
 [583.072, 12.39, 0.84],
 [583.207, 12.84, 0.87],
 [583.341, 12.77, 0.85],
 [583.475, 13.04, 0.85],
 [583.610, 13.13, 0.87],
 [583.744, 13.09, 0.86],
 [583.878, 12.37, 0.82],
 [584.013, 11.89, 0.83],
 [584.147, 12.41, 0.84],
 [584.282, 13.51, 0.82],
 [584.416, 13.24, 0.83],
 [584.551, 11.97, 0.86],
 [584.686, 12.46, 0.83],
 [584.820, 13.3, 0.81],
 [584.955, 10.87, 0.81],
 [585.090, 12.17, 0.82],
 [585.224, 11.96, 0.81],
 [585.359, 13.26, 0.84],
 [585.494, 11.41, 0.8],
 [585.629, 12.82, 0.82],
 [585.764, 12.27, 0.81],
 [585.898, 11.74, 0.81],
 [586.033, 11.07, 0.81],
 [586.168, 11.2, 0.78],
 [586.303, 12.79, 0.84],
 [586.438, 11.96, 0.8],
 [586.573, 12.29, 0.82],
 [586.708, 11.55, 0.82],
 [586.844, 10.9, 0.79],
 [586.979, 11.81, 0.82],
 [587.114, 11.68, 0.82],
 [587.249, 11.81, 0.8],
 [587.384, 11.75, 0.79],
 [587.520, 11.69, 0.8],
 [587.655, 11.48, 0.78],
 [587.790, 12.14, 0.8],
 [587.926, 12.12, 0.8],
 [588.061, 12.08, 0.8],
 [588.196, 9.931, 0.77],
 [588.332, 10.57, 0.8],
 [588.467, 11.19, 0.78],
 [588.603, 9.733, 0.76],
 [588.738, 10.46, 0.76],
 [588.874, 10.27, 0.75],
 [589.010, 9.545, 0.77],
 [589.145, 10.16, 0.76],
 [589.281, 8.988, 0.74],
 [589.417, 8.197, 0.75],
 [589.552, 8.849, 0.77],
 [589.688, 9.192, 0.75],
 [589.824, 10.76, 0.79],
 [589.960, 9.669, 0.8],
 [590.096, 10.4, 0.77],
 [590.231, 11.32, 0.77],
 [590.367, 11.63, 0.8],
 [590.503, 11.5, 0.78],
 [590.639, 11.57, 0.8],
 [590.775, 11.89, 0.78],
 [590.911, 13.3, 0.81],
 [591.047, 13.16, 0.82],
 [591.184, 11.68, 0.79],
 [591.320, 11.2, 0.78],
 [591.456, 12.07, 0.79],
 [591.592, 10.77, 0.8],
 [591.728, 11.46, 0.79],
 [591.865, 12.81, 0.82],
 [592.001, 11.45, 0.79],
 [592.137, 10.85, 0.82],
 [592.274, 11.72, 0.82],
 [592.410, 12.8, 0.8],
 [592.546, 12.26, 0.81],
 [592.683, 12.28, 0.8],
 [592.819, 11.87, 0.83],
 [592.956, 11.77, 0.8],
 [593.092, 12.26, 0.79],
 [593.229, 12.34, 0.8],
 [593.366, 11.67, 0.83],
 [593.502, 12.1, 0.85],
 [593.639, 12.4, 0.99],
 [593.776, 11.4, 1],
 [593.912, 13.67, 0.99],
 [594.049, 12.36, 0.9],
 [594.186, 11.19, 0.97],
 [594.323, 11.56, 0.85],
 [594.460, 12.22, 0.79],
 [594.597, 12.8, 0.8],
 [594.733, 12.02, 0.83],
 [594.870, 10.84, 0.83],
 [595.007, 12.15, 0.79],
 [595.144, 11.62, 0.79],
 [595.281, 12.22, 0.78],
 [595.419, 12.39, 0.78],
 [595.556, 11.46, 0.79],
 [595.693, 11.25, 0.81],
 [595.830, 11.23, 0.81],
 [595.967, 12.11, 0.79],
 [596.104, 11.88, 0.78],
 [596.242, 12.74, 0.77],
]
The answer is 0.14 nm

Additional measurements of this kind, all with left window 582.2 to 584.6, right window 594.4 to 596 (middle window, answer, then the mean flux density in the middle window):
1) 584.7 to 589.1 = 0.26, 11.6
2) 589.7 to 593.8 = 0.11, 11.7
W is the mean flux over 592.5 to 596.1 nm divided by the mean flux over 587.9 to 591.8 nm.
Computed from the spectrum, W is 1.11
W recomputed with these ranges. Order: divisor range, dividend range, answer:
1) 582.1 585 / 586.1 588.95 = 0.91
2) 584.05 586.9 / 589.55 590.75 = 0.88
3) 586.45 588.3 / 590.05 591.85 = 1.01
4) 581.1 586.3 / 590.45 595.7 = 0.98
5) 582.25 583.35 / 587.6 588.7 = 0.92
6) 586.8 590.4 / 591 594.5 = 1.12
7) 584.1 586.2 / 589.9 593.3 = 0.96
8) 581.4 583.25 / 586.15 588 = 0.98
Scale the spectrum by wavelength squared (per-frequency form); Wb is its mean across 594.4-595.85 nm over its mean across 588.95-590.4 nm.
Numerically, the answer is 1.23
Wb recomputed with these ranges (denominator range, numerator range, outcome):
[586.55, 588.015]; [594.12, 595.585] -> 1.04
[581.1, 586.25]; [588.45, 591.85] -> 0.90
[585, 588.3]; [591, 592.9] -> 1.02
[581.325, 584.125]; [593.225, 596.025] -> 1.02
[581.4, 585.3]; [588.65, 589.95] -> 0.80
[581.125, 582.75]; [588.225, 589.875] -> 0.84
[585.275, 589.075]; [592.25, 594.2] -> 1.08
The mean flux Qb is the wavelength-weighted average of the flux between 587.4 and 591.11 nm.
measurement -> 10.8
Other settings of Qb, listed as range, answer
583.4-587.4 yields 12.2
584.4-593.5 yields 11.5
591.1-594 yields 12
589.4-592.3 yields 11.2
